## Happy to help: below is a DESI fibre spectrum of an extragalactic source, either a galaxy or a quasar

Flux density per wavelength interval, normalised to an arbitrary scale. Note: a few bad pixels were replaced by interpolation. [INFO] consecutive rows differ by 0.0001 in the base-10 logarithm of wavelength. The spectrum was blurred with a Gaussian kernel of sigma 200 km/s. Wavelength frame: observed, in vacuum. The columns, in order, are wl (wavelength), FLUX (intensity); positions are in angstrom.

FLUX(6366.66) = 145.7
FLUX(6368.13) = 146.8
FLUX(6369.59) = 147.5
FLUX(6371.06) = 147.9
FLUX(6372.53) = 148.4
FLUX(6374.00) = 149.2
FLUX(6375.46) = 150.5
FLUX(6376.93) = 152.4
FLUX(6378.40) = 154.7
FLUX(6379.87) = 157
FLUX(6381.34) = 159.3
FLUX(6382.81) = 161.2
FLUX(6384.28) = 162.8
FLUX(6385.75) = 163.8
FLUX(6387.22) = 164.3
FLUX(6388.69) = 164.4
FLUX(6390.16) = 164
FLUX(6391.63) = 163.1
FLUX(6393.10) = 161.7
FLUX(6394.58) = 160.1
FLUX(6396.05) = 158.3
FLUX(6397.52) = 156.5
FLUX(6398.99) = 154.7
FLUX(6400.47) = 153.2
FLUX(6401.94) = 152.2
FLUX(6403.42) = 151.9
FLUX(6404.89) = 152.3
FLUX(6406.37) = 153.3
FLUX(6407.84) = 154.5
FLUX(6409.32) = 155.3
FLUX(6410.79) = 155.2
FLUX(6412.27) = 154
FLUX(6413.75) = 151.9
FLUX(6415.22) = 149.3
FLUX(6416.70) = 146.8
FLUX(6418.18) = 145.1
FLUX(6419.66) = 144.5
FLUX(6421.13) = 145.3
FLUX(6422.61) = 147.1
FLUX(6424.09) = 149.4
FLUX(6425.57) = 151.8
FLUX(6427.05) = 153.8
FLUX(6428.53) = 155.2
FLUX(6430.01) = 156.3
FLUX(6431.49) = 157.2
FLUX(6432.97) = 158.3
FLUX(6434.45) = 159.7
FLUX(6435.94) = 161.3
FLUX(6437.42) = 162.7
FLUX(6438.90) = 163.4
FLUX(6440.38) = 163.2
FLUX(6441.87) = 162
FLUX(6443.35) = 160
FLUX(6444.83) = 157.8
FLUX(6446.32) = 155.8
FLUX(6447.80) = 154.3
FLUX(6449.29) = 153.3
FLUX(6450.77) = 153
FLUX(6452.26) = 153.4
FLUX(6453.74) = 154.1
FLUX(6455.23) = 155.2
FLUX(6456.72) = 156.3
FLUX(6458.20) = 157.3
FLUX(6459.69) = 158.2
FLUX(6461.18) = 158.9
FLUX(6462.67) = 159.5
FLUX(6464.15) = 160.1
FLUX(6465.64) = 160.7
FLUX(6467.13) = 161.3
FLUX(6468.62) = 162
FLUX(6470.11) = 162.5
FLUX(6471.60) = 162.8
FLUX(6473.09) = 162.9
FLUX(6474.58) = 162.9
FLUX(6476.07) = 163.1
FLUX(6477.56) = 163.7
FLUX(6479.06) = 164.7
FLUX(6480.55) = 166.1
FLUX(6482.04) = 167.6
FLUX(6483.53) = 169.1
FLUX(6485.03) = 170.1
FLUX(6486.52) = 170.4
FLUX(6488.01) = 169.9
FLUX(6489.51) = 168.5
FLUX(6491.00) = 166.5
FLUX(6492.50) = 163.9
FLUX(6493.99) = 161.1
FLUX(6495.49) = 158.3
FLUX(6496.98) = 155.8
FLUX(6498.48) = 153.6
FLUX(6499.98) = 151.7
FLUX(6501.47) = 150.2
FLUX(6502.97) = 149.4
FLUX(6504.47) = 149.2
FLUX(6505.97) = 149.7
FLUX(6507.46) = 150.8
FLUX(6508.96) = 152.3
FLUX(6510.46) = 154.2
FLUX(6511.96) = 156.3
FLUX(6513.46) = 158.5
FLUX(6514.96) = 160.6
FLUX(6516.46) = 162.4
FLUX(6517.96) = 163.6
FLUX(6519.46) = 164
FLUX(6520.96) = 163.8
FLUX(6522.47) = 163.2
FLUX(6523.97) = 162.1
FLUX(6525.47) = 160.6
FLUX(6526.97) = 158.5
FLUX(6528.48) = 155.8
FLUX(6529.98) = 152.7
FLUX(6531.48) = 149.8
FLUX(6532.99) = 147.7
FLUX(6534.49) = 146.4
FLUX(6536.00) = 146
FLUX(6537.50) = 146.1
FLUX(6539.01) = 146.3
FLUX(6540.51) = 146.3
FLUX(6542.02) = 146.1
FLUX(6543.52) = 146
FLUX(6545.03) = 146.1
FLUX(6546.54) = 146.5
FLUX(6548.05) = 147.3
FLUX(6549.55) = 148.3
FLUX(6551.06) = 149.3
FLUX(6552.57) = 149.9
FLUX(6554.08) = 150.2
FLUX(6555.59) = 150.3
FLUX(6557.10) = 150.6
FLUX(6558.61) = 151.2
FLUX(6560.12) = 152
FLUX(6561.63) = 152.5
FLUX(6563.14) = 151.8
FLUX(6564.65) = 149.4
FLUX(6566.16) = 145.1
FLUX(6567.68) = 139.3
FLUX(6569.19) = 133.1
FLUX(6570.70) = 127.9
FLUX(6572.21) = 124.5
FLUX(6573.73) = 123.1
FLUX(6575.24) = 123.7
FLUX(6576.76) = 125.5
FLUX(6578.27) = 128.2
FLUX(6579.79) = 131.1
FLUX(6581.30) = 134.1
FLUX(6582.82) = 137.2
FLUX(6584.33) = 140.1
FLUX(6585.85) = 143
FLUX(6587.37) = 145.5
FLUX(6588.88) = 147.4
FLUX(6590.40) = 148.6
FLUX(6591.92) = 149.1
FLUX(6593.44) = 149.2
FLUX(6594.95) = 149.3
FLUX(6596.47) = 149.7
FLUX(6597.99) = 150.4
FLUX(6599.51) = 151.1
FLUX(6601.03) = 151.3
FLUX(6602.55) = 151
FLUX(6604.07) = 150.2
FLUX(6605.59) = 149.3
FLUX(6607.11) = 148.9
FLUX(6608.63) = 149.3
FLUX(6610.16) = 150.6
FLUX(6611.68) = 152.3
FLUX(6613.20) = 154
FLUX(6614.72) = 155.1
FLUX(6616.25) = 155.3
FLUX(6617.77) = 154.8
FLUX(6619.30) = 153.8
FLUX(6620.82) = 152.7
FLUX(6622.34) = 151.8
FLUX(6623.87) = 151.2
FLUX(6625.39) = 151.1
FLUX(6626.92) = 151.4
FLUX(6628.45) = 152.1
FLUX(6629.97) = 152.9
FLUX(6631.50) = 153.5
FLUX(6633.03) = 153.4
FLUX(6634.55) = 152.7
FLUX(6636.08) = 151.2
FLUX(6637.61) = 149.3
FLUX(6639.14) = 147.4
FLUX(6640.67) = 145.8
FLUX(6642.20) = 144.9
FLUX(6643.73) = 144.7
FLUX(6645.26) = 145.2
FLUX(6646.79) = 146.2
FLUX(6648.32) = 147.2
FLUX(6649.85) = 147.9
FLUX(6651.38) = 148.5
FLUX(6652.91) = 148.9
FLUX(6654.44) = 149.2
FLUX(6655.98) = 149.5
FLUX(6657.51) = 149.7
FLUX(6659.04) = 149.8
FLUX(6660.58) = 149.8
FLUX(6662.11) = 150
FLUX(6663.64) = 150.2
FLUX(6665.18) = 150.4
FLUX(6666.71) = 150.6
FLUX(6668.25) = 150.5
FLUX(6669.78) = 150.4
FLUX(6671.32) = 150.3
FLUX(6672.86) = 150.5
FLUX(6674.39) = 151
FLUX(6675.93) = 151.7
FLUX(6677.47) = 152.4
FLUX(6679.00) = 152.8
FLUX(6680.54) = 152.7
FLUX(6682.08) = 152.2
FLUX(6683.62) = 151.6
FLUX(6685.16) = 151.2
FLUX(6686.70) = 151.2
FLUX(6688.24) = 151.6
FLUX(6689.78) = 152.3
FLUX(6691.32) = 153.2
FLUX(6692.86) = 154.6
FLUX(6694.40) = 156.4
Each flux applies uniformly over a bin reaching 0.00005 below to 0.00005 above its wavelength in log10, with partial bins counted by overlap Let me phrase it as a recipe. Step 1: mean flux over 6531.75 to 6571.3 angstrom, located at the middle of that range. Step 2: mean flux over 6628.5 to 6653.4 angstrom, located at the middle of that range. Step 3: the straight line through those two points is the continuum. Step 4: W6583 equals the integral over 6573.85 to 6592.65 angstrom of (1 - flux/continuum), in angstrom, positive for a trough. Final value 1.3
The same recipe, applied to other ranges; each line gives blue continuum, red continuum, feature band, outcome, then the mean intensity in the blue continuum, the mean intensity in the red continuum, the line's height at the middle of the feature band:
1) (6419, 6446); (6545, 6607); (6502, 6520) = -0.8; 156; 144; 149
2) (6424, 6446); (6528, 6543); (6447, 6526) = -3.4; 158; 148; 153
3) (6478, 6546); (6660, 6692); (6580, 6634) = 1.4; 157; 151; 154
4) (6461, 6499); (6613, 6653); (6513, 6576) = 3.6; 163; 150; 158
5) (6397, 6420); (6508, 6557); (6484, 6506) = -1.0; 152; 153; 153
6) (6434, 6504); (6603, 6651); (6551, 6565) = 0.4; 160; 151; 155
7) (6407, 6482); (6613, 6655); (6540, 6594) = 3.6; 157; 150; 153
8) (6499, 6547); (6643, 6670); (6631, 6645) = 0.0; 153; 149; 149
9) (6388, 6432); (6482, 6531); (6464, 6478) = -0.4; 154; 159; 157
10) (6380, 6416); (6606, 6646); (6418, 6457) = 0.2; 157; 151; 156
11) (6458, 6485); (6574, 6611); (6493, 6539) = 0.2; 163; 144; 156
